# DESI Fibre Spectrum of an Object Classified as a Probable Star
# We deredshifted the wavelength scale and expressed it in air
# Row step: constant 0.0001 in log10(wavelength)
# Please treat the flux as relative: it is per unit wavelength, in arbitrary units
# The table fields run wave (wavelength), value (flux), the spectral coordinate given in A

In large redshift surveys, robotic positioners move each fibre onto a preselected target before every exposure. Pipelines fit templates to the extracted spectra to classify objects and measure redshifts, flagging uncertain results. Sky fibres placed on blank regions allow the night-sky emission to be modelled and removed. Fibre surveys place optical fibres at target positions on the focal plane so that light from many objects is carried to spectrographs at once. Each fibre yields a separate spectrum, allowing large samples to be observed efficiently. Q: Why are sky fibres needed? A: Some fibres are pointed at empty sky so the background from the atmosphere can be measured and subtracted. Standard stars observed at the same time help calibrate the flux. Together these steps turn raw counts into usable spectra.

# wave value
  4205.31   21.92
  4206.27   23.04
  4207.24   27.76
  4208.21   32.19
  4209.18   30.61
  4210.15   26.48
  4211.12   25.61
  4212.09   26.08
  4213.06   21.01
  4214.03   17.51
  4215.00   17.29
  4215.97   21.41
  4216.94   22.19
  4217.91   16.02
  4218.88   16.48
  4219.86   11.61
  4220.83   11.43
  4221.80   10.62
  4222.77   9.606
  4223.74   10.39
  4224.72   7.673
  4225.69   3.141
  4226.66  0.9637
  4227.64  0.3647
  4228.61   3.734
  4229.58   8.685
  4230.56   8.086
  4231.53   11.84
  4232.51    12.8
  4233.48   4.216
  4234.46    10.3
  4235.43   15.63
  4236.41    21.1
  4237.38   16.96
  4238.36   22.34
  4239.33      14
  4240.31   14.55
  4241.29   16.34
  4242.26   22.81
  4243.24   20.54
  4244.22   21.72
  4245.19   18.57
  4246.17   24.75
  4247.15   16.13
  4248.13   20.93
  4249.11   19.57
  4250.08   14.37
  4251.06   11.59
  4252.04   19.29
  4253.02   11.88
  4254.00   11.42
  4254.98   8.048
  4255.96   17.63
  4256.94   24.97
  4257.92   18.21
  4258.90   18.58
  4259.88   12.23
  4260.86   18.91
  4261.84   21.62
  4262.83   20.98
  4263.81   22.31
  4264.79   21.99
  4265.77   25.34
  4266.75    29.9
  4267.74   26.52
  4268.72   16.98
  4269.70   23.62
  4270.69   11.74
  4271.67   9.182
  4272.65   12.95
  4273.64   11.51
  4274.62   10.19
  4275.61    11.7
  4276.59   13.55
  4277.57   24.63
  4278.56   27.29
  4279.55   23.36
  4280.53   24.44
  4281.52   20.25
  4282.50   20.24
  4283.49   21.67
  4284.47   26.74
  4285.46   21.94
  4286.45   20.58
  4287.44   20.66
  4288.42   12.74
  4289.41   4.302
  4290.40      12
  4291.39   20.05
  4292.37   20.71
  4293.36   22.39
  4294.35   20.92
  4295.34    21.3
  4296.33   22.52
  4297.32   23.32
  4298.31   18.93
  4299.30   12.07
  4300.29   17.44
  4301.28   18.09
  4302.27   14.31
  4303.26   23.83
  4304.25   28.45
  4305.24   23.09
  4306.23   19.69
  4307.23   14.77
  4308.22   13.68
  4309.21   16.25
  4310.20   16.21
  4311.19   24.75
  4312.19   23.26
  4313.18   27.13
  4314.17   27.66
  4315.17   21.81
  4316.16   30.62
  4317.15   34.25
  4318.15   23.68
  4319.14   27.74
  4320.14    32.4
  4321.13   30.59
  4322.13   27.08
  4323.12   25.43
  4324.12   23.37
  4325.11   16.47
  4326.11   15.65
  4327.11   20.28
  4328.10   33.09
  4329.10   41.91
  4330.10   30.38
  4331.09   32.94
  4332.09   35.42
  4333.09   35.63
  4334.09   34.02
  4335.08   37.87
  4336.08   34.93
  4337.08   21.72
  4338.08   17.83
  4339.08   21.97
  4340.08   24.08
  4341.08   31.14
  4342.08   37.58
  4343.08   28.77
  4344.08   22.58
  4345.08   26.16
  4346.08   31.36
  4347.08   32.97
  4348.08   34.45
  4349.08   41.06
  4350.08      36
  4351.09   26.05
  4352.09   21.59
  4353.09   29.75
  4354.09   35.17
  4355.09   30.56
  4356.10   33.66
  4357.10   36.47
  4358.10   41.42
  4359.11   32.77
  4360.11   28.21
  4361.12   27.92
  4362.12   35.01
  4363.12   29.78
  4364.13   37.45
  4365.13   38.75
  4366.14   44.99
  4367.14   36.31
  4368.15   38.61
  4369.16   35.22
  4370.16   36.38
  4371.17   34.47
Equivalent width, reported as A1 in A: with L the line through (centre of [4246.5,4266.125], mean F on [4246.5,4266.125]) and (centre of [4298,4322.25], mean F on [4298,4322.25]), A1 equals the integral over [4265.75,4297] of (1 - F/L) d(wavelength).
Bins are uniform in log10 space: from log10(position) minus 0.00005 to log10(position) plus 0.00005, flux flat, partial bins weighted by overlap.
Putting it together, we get 1.6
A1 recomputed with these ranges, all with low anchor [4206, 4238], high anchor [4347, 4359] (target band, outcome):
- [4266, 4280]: 2.5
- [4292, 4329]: 6.4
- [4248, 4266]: 2.1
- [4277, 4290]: 1.6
